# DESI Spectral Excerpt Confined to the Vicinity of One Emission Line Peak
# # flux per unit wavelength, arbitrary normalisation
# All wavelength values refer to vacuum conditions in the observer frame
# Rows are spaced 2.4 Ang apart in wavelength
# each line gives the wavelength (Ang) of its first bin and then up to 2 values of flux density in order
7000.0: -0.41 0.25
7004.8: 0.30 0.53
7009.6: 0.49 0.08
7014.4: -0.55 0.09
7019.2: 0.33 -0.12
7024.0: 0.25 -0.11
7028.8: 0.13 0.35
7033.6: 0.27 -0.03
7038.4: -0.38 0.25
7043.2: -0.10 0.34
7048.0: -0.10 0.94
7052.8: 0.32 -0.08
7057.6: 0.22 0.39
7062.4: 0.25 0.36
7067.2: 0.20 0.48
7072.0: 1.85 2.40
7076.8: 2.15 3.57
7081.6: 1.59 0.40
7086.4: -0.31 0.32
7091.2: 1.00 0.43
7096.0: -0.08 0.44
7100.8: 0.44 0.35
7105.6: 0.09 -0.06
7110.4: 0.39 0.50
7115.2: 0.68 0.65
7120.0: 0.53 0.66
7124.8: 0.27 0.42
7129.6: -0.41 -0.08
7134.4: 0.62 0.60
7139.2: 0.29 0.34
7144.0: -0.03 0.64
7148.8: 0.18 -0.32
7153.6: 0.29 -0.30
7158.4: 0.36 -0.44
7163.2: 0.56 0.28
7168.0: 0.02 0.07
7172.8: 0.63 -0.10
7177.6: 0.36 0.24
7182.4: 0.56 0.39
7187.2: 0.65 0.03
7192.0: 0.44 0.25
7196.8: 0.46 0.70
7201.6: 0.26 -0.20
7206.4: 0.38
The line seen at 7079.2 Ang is [O II] 3727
